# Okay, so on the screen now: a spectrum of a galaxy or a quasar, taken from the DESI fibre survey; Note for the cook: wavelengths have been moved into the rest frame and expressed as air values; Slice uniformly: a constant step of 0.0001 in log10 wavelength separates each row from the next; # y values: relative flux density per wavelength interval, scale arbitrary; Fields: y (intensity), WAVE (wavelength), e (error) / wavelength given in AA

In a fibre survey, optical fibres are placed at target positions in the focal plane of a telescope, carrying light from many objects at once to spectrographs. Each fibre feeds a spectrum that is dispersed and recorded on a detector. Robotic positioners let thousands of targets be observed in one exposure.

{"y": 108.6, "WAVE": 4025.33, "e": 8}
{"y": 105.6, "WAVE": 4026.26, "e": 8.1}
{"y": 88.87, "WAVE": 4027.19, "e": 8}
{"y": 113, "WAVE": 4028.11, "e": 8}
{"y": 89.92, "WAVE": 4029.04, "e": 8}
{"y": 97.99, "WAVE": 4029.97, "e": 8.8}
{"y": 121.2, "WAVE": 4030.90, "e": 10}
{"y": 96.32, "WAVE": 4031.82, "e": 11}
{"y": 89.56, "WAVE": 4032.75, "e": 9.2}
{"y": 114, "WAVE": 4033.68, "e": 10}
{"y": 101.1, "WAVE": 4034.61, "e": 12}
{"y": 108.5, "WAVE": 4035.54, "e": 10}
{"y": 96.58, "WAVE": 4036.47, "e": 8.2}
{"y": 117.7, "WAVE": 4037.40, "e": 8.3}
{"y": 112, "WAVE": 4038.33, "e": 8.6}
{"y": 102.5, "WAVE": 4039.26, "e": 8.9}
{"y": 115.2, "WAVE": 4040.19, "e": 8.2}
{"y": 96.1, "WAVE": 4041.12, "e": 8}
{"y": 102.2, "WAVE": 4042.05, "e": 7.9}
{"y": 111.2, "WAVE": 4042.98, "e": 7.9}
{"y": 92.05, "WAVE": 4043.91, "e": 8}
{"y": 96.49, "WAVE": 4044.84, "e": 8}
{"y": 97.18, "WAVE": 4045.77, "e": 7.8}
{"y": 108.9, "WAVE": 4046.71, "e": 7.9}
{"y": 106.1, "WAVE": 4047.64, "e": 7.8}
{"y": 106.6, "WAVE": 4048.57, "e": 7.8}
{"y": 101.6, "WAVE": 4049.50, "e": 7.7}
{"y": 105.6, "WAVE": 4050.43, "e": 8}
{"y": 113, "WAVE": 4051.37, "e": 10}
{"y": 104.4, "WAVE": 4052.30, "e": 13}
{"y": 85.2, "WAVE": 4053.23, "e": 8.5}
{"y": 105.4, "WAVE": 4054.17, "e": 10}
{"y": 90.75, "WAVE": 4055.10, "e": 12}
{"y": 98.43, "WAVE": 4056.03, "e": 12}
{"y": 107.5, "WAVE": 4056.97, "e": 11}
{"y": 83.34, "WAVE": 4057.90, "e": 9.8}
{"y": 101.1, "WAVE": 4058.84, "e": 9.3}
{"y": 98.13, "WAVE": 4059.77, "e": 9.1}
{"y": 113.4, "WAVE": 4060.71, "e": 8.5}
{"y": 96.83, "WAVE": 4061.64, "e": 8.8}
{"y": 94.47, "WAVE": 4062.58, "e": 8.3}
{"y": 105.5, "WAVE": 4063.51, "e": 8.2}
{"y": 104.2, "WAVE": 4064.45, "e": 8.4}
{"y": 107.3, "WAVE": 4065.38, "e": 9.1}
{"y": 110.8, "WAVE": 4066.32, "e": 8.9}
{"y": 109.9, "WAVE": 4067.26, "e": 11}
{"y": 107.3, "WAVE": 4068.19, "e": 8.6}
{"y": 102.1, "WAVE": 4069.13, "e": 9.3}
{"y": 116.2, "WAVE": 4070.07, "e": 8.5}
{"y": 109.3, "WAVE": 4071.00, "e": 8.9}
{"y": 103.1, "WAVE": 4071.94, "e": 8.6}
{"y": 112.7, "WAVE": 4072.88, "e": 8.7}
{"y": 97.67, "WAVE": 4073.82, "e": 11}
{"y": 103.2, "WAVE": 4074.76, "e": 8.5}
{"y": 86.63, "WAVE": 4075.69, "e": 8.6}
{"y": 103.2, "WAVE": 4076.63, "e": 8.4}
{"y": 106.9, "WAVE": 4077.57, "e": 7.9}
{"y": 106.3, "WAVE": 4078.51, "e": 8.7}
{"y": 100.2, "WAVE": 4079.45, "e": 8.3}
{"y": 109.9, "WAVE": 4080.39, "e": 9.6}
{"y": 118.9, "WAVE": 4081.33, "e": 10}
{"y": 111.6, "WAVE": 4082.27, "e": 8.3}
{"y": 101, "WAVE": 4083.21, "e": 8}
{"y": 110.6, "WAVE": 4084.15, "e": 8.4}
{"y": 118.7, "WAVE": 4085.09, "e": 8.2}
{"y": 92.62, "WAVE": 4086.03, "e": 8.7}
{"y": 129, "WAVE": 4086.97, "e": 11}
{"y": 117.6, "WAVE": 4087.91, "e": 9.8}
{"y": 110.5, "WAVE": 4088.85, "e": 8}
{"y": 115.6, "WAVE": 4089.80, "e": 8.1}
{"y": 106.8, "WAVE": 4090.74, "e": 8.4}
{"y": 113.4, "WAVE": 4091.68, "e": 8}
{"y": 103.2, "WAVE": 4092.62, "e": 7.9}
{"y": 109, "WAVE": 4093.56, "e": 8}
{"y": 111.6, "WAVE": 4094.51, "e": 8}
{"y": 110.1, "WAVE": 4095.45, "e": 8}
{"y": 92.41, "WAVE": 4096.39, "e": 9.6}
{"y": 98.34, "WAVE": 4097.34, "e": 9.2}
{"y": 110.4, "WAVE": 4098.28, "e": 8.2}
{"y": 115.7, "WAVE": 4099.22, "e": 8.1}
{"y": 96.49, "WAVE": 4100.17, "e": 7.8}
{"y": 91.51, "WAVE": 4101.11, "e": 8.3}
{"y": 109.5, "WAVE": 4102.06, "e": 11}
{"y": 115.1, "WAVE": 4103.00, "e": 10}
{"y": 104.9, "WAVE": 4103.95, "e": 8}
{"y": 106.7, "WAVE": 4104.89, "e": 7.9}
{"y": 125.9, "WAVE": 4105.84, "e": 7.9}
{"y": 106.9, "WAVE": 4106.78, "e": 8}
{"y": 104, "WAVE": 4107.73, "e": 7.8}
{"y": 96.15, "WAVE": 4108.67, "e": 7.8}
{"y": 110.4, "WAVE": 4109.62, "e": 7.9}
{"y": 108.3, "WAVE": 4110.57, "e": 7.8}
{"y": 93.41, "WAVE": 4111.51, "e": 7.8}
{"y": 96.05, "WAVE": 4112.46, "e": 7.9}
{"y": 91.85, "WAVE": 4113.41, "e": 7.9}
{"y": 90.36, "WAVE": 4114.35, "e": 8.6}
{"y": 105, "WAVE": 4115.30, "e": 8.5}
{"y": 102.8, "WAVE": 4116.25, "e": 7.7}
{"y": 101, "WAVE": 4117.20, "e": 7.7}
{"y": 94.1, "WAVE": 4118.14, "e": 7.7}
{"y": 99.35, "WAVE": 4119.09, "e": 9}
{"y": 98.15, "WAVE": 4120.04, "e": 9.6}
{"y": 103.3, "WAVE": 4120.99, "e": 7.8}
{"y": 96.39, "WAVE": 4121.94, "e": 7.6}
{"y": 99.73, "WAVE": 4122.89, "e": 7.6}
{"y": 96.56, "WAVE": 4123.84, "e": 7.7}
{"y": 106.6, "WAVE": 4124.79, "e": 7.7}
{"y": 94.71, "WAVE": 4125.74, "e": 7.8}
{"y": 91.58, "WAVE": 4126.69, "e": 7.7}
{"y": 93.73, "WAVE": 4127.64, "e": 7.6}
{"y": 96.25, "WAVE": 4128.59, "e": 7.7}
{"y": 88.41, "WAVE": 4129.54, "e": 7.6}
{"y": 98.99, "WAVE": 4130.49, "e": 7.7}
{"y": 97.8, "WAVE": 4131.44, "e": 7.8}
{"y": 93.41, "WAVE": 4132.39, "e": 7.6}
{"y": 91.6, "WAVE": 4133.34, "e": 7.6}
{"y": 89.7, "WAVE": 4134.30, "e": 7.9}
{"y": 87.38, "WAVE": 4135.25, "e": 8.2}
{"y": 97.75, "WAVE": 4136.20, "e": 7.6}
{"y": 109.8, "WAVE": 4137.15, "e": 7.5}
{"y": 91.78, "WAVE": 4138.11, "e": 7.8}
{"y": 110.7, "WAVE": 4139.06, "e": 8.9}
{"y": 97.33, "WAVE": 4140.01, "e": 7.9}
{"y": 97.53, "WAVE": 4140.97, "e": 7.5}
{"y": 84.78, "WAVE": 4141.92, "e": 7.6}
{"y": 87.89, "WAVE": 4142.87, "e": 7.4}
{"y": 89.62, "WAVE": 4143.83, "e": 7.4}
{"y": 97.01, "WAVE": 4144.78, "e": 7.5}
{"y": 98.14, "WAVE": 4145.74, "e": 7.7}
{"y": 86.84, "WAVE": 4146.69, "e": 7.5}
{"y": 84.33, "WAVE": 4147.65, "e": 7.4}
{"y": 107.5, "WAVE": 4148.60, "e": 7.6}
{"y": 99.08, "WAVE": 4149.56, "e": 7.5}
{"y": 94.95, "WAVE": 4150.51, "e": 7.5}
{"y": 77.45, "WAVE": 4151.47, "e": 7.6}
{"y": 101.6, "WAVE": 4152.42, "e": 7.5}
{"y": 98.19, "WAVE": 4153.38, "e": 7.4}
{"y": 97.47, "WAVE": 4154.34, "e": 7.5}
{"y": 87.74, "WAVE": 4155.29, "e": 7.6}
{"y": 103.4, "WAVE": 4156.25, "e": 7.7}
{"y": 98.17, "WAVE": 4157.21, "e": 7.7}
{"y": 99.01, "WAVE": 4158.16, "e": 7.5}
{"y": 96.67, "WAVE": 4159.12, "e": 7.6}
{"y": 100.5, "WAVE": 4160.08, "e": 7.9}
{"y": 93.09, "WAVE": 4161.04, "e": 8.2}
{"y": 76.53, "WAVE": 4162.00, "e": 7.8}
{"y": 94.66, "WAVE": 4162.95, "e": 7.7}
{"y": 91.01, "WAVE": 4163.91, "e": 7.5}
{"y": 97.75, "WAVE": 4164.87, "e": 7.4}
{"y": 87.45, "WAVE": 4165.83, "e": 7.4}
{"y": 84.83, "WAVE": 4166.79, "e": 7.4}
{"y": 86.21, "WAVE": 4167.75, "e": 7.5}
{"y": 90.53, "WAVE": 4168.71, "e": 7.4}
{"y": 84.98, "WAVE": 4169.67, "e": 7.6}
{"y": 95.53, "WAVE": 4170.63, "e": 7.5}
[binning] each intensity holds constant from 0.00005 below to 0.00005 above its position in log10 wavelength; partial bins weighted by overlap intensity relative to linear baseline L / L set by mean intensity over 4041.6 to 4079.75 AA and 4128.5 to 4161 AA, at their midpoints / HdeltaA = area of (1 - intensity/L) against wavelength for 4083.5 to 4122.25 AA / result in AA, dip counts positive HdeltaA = -2.4 AA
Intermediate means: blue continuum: 103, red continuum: 95.2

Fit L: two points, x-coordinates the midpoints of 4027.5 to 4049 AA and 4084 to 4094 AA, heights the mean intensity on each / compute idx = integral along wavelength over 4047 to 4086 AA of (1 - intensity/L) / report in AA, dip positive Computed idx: 1.5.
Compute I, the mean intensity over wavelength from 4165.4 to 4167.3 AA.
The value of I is 86.1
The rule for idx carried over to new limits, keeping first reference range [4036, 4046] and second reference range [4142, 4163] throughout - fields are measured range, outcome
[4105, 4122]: -0.73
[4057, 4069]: -0.12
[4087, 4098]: -1.07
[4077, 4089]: -1.22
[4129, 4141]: -0.10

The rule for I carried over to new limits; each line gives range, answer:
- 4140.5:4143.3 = 90.3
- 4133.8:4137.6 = 96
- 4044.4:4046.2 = 96.9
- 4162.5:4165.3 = 94.3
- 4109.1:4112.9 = 102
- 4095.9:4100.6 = 103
